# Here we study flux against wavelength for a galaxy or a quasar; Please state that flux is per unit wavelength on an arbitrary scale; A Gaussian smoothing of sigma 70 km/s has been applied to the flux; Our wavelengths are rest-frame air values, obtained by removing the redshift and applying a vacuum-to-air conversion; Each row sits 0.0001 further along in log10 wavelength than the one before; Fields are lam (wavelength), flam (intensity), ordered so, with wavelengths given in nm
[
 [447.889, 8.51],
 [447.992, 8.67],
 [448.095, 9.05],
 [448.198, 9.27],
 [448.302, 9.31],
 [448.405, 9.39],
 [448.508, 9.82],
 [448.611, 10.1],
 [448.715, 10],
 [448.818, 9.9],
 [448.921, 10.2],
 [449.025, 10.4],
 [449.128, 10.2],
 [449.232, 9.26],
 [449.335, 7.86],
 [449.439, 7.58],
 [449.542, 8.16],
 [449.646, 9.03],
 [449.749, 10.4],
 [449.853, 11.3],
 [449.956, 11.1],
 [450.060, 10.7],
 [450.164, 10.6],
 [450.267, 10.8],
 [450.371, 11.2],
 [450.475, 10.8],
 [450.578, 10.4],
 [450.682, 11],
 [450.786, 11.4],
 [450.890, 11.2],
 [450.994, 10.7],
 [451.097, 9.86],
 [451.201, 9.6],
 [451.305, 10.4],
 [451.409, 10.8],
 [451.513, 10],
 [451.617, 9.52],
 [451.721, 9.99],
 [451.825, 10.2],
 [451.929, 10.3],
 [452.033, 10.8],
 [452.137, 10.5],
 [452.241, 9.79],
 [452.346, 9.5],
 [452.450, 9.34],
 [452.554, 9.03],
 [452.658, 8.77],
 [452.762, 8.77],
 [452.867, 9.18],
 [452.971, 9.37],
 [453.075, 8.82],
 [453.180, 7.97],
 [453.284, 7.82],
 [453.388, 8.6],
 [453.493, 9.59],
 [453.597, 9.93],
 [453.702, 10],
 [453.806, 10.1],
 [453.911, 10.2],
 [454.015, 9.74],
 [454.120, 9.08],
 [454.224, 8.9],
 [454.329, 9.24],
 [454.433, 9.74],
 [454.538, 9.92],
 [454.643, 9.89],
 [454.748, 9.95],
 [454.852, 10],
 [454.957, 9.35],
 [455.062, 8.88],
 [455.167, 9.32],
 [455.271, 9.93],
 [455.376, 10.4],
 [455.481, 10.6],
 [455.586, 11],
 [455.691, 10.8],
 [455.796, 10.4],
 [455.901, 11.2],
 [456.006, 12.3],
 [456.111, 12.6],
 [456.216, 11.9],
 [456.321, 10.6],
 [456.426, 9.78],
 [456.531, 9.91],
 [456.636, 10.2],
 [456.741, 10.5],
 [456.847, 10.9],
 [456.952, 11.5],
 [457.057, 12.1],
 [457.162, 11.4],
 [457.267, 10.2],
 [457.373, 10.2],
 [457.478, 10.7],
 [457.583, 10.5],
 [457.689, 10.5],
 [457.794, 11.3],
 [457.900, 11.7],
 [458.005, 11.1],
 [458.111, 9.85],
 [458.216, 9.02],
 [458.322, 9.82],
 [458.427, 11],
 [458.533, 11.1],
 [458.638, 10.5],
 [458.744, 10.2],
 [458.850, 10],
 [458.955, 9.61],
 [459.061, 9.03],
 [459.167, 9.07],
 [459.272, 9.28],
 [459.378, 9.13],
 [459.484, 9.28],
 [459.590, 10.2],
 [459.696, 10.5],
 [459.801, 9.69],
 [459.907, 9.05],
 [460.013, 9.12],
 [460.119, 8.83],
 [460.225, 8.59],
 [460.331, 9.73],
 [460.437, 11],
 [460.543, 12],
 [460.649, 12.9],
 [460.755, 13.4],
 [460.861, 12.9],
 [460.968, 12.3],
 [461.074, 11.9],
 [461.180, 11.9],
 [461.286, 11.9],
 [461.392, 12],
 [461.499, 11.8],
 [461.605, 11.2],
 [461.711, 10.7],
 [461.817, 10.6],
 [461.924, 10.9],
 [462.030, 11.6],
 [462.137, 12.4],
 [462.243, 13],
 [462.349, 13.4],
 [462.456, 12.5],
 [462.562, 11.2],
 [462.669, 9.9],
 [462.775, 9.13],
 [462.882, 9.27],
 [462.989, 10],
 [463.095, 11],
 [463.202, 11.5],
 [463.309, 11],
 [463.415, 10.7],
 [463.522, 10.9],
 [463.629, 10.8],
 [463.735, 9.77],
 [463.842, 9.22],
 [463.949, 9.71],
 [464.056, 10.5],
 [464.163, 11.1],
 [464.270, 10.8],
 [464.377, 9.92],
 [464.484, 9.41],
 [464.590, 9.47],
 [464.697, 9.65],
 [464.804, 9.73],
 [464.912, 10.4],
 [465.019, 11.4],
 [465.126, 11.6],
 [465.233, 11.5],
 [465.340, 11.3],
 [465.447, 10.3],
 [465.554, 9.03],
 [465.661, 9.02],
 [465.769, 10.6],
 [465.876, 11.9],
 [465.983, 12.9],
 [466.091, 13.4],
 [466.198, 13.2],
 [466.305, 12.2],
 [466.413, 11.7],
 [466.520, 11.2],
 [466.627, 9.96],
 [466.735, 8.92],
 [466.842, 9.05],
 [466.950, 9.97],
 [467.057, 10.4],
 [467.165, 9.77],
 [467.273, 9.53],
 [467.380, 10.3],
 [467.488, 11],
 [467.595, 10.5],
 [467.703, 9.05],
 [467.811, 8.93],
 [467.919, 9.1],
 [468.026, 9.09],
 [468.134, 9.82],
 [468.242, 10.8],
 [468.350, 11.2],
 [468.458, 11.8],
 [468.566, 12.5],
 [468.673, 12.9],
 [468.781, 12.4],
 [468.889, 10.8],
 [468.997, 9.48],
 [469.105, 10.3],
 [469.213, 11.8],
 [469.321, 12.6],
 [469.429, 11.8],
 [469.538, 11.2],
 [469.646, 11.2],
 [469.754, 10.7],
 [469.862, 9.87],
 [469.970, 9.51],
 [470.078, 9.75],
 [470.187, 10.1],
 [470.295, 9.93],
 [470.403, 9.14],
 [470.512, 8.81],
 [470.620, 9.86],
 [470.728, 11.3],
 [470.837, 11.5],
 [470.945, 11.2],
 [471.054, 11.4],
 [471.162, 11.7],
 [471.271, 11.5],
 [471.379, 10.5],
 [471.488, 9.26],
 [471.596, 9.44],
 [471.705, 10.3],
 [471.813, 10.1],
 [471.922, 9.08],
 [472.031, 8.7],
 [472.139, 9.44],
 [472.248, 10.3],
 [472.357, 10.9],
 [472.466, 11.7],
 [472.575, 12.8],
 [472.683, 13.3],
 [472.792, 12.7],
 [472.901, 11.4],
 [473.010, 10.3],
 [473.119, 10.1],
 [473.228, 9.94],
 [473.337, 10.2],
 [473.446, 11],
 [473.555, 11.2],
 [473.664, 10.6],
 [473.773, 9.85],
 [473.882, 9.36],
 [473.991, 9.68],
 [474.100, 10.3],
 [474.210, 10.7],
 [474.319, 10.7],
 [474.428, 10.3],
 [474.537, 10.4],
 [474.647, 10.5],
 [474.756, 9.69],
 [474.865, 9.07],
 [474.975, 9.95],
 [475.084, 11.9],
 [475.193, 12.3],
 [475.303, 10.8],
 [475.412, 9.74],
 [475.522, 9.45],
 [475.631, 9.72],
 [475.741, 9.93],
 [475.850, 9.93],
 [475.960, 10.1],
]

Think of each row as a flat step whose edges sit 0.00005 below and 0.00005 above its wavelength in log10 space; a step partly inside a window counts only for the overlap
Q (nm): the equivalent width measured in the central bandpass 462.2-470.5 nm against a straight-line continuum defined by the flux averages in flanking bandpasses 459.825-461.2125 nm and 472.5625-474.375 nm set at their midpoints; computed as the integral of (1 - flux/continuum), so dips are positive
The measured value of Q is 0.20 nm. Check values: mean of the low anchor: 11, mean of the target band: 10.6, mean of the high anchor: 10.8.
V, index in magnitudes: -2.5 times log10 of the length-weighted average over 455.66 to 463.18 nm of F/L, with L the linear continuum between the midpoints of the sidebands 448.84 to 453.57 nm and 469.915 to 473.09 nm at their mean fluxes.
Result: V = -0.069 mag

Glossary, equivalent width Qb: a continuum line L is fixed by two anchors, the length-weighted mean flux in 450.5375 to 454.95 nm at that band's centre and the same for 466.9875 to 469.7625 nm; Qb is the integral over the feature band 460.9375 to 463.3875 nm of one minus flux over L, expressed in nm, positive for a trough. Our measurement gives -0.24 nm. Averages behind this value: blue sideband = 9.75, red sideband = 10.7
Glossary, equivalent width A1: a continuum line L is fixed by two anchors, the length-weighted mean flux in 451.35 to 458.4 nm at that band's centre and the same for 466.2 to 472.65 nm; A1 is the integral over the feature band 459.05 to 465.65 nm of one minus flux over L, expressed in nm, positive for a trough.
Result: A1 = -0.23 nm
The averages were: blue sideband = 10.1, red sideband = 10.5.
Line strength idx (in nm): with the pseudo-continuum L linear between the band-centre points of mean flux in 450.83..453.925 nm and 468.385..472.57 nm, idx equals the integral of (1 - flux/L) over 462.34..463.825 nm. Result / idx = -0.06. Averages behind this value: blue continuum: 9.68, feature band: 10.7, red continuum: 10.7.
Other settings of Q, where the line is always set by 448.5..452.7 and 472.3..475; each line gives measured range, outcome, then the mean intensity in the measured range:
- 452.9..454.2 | 0.11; 9.26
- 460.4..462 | -0.23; 11.8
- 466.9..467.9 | 0.06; 9.91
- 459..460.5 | 0.12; 9.48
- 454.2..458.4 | -0.10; 10.5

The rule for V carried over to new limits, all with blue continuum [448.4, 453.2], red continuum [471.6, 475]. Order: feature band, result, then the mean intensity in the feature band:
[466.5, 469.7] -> -0.02 mag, 10.6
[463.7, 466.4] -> -0.05 mag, 10.7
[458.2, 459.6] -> 0.03 mag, 9.81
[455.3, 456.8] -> -0.08 mag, 10.8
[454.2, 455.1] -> 0.05 mag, 9.57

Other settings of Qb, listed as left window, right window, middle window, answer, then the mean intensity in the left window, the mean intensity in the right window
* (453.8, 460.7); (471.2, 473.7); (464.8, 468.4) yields -0.02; 10.3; 10.6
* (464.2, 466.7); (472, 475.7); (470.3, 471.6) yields 0.02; 10.9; 10.6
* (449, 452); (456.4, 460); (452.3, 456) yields 0.21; 10.2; 10.3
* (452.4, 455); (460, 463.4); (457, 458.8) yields -0.06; 9.33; 11.3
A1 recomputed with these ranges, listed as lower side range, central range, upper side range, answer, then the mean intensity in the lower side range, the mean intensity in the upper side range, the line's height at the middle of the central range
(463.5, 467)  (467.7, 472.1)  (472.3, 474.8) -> 0.079 nm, 10.6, 10.8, 10.7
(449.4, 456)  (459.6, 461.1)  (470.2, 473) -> -0.089 nm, 9.92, 10.6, 10.2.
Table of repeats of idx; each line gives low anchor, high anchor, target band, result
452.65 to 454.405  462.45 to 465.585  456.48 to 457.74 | -0.15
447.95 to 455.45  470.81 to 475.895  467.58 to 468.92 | -0.04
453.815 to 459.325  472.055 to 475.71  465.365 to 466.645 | -0.10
